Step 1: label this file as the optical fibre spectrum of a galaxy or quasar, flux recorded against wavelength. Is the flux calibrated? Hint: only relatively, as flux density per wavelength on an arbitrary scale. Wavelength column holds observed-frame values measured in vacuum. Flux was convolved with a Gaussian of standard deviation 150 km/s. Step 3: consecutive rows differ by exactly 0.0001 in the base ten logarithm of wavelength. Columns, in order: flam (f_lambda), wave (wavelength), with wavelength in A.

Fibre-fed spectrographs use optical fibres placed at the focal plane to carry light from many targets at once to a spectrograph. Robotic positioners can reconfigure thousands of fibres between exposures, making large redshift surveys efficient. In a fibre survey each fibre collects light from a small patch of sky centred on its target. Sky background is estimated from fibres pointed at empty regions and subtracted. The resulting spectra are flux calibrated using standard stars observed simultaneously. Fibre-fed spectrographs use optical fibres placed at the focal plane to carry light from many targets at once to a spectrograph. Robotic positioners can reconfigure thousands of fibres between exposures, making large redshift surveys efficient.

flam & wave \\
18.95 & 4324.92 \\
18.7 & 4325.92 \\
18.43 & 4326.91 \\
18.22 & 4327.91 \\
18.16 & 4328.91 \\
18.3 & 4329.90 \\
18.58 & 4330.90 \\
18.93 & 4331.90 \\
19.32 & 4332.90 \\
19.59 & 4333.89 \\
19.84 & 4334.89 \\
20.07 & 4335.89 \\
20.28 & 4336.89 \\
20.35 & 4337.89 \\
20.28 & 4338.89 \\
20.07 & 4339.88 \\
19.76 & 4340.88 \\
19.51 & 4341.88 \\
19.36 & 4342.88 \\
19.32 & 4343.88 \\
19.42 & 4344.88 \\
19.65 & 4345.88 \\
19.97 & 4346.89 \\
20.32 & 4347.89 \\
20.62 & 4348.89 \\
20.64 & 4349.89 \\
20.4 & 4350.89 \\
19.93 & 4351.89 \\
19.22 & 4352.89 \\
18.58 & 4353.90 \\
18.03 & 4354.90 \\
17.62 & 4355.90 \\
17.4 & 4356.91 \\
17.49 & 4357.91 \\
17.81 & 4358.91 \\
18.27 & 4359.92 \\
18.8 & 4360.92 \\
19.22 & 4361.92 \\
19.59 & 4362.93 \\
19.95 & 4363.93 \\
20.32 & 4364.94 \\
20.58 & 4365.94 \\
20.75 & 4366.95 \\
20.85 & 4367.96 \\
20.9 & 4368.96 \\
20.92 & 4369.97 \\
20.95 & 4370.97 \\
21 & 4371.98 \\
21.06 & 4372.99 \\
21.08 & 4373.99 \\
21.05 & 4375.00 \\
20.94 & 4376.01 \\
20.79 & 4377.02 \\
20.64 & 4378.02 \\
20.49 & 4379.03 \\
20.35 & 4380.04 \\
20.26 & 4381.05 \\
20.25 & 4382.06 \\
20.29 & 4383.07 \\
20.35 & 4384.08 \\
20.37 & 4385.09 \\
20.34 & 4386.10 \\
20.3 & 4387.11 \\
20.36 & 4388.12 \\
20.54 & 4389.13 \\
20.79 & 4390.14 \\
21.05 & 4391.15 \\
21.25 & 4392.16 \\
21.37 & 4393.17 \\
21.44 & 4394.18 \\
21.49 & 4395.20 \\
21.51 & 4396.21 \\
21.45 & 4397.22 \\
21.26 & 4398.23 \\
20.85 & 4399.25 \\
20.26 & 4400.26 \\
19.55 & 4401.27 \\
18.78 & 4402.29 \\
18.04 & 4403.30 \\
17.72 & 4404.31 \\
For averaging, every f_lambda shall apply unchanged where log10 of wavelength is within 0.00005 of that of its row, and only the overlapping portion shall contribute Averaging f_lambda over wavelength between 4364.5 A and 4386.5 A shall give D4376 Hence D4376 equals 20.7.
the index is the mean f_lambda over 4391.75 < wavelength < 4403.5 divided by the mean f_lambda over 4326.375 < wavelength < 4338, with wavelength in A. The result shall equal 1.08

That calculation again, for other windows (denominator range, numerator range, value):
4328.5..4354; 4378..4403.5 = 1.05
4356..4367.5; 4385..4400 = 1.10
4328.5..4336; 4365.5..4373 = 1.09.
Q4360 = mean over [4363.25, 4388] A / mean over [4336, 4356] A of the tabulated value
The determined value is 1.04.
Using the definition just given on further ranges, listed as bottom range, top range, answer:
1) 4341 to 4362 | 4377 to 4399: 1.09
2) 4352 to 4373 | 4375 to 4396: 1.06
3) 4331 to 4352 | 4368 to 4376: 1.06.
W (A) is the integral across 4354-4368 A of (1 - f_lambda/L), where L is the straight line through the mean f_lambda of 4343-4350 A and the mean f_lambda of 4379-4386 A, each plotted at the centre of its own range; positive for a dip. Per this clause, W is 0.8 A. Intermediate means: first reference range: 19.9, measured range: 19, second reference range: 20.3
